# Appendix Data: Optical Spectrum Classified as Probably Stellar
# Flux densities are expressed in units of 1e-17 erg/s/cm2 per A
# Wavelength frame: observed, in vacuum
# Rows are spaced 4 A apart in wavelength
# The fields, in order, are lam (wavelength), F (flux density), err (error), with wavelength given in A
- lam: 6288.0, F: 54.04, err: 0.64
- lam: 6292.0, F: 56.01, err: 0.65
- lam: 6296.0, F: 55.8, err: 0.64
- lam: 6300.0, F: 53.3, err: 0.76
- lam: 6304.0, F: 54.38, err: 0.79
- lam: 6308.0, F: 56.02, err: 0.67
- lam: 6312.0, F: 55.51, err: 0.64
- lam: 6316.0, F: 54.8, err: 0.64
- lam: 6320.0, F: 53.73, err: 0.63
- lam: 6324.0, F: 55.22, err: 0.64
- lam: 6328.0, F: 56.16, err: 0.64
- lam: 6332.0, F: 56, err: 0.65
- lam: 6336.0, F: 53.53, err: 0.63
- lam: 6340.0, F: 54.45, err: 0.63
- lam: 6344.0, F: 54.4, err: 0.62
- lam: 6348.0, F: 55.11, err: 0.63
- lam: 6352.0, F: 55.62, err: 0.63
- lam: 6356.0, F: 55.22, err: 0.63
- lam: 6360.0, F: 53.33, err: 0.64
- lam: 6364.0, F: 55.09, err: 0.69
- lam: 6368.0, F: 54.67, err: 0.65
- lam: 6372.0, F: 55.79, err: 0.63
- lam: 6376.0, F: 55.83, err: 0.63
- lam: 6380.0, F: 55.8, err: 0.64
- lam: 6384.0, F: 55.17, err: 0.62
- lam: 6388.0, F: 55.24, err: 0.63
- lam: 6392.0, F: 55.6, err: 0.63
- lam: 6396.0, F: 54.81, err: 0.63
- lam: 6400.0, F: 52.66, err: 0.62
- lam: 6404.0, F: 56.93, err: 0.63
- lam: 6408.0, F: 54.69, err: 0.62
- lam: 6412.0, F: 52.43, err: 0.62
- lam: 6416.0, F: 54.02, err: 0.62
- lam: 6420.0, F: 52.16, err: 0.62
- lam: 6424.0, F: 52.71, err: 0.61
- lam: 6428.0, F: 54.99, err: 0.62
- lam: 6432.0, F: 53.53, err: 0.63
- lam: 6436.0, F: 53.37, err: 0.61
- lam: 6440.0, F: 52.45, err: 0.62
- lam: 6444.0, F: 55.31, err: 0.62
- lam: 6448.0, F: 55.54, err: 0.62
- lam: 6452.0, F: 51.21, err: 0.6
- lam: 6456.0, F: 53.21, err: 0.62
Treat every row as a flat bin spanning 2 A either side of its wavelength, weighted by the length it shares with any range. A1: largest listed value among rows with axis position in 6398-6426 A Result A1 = 56.93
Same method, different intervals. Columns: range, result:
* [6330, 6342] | 56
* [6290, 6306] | 56.01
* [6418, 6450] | 55.54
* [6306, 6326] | 56.02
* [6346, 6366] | 55.62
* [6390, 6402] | 55.6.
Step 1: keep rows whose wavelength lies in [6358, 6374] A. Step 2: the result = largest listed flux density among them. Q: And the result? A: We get 55.79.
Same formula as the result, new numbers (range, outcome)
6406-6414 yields 54.69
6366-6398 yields 55.83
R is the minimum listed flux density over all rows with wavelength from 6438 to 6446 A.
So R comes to 52.45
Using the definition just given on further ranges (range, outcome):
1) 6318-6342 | 53.53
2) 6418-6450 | 52.16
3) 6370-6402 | 52.66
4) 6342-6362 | 53.33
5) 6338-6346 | 54.4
